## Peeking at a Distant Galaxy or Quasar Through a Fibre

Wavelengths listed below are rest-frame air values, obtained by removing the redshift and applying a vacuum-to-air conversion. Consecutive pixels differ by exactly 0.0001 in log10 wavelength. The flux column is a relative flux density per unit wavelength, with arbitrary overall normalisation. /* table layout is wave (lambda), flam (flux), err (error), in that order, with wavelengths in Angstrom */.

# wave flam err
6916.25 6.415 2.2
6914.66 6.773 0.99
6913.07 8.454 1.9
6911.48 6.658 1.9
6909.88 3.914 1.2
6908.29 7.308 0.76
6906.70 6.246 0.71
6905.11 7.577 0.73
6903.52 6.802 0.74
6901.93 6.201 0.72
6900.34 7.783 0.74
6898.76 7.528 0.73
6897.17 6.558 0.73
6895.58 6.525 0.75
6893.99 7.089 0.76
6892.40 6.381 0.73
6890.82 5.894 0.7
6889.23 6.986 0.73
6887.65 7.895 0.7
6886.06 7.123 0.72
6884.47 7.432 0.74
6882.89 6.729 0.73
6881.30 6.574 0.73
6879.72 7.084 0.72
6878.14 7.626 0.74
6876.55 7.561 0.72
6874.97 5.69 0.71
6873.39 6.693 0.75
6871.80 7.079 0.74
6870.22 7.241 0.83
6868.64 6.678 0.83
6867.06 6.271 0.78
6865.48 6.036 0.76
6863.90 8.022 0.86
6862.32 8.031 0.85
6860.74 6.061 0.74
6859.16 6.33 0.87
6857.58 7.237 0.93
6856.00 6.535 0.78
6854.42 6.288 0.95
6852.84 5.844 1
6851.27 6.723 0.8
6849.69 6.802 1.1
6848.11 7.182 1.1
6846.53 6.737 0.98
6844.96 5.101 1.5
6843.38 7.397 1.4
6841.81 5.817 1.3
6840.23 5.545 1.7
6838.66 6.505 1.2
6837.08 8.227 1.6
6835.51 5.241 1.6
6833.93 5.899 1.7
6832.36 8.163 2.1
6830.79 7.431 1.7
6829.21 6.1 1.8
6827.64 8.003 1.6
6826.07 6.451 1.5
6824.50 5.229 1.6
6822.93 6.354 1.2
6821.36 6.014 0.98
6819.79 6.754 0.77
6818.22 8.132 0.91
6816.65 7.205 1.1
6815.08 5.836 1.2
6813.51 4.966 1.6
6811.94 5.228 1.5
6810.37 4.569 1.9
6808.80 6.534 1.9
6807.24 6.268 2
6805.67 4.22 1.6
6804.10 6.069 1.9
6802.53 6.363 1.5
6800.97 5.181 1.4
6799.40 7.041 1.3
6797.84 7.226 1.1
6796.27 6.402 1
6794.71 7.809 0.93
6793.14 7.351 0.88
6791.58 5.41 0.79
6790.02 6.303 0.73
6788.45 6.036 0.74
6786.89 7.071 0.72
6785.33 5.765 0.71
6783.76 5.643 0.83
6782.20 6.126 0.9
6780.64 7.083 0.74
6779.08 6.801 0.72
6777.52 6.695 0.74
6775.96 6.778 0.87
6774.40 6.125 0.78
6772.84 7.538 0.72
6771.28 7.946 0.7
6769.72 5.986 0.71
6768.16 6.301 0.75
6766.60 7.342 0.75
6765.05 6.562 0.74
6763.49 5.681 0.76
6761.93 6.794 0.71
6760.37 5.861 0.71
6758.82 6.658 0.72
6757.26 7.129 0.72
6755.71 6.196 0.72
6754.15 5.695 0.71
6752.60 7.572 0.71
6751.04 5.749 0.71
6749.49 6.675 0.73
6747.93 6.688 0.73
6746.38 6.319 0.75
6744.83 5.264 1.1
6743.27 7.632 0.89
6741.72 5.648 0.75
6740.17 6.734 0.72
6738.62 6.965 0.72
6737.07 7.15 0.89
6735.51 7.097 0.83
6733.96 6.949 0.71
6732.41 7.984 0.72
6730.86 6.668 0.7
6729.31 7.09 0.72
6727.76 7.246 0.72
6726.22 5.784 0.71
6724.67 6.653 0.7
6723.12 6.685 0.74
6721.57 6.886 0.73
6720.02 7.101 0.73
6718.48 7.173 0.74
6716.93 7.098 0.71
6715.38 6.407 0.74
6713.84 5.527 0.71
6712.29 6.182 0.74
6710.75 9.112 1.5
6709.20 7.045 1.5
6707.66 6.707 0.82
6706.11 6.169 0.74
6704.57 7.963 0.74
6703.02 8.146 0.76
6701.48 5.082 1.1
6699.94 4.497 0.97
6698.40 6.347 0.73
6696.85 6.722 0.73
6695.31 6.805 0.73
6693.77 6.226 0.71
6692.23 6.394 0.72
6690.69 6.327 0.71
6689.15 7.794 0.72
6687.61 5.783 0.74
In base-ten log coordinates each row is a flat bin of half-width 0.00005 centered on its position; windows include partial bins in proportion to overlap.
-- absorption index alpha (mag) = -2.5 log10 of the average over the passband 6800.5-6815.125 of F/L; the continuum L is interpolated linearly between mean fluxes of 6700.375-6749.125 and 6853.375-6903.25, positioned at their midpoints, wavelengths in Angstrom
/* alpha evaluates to 0.23 mag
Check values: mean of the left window 6.79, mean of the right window 6.87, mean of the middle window 5.51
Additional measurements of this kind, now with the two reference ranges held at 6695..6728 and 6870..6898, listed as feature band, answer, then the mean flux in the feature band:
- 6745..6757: 0.06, 6.39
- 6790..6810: 0.08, 6.29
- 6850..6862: 0.06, 6.51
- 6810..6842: 0.07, 6.4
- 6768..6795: 0.03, 6.58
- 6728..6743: -0.04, 6.96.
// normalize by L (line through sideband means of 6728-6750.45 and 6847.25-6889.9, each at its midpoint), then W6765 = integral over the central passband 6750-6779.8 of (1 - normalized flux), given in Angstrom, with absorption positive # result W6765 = 0.86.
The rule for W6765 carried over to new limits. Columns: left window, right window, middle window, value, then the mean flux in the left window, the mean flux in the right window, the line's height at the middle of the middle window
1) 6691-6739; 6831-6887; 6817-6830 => 0.2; 6.76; 6.74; 6.75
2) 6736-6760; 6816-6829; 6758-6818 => 2.6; 6.53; 6.74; 6.64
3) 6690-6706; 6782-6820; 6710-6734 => -1.9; 6.44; 6.21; 6.39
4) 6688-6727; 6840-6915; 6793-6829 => 2.3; 6.67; 6.76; 6.72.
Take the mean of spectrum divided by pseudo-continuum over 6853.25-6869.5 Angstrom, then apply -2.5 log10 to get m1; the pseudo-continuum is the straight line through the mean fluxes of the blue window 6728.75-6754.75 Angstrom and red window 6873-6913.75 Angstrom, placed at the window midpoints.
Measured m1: 0.01 mag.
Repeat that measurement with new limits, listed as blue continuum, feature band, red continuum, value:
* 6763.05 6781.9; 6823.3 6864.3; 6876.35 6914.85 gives 0.03 mag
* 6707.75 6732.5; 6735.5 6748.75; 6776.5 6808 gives 0.02 mag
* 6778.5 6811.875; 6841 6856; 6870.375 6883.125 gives 0.04 mag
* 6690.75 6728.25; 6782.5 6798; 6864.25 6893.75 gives 0.05 mag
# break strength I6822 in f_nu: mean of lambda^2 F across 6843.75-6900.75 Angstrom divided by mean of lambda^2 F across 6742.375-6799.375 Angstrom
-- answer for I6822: 1.1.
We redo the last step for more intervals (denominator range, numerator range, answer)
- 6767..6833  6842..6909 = 1.08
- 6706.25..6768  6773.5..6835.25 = 0.97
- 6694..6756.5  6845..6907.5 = 1.07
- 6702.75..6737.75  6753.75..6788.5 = 0.95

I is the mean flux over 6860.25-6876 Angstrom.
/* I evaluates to 6.81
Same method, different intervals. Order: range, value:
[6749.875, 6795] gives 6.54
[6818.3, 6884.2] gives 6.69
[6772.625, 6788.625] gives 6.5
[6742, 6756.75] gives 6.41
